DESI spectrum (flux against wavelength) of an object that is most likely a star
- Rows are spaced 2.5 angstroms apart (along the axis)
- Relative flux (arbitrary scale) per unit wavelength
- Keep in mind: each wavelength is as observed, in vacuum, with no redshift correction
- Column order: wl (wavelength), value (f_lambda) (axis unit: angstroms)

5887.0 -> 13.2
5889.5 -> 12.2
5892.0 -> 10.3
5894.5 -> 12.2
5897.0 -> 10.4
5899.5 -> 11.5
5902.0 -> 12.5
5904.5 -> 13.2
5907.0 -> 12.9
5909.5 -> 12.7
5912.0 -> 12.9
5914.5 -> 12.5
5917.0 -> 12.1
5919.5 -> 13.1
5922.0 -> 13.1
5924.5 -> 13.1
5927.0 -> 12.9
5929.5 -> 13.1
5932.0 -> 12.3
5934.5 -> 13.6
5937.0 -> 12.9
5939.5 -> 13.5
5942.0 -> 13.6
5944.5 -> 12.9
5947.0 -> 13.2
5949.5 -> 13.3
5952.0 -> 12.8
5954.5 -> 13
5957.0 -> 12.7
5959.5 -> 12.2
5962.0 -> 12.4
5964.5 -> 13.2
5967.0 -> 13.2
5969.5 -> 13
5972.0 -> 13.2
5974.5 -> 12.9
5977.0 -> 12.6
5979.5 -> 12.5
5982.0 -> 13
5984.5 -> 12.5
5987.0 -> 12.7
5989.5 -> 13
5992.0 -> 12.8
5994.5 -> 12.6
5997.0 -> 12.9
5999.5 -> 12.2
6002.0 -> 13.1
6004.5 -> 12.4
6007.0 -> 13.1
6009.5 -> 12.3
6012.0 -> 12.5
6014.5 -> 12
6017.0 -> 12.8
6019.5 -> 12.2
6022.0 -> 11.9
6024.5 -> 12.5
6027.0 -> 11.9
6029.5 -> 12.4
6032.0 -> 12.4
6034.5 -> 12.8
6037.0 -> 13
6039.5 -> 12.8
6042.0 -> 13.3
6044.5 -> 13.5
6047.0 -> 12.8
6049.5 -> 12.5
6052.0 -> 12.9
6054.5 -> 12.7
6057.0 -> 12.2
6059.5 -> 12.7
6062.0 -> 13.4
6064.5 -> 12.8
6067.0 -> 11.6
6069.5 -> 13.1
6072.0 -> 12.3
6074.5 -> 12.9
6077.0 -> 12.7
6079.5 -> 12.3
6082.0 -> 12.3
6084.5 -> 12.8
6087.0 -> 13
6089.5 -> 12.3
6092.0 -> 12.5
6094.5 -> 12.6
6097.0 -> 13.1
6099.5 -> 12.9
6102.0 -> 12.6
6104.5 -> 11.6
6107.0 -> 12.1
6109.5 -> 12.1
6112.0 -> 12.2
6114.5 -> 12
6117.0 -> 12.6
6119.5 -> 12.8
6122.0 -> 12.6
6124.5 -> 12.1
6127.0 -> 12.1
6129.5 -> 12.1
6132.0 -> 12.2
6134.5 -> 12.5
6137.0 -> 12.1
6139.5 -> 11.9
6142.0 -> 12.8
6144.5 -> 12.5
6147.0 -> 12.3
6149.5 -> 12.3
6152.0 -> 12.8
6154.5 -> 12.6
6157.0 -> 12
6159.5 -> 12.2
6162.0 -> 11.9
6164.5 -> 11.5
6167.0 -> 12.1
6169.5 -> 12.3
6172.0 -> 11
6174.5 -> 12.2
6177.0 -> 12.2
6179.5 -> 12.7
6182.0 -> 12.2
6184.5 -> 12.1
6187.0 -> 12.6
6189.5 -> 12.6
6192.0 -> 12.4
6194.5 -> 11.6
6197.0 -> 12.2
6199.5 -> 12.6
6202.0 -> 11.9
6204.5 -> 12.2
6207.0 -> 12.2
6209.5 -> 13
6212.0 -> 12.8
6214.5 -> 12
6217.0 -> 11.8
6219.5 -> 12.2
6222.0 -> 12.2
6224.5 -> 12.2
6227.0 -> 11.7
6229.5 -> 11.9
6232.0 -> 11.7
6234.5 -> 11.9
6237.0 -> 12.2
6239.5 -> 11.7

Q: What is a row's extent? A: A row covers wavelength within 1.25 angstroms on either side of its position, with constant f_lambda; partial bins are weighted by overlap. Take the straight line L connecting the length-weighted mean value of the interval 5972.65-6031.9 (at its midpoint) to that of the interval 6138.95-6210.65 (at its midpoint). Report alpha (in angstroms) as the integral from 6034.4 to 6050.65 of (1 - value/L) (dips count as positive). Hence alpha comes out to -0.63 angstroms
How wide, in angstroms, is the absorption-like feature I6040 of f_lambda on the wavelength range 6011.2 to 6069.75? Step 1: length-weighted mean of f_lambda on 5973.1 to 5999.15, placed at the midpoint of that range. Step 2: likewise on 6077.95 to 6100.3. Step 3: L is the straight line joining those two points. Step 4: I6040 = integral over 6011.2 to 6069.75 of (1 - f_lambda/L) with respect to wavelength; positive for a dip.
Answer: 0.36 angstroms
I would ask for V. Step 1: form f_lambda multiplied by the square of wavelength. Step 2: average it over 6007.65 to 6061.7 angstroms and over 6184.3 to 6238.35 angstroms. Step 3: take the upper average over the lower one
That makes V 1.0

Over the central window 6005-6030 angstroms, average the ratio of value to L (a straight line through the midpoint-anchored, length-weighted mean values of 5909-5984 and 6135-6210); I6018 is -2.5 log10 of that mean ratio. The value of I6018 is 0.03 mag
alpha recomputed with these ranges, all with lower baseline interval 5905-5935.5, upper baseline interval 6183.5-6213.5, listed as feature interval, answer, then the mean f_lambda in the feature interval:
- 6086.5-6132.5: 0.46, 12.4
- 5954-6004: -0.09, 12.8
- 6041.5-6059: -0.27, 12.8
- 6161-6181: 0.66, 12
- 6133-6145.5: 0.10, 12.4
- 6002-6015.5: 0.18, 12.5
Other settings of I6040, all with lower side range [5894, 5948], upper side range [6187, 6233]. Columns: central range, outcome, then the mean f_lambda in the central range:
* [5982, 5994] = -0.1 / 12.8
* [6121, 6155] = 0.0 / 12.3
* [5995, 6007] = -0.1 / 12.7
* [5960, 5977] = -0.4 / 12.9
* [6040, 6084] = -0.8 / 12.7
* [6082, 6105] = -0.4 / 12.6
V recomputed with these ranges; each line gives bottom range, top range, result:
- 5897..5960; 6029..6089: 1.04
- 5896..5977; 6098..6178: 1.02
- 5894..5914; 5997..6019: 1.06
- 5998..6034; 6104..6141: 1.02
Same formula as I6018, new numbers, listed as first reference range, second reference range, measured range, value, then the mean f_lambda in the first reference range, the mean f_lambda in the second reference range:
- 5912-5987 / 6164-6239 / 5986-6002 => 0.00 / 12.9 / 12.1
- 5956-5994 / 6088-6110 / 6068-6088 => -0.01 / 12.8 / 12.4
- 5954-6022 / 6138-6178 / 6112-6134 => 0.00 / 12.7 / 12.2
